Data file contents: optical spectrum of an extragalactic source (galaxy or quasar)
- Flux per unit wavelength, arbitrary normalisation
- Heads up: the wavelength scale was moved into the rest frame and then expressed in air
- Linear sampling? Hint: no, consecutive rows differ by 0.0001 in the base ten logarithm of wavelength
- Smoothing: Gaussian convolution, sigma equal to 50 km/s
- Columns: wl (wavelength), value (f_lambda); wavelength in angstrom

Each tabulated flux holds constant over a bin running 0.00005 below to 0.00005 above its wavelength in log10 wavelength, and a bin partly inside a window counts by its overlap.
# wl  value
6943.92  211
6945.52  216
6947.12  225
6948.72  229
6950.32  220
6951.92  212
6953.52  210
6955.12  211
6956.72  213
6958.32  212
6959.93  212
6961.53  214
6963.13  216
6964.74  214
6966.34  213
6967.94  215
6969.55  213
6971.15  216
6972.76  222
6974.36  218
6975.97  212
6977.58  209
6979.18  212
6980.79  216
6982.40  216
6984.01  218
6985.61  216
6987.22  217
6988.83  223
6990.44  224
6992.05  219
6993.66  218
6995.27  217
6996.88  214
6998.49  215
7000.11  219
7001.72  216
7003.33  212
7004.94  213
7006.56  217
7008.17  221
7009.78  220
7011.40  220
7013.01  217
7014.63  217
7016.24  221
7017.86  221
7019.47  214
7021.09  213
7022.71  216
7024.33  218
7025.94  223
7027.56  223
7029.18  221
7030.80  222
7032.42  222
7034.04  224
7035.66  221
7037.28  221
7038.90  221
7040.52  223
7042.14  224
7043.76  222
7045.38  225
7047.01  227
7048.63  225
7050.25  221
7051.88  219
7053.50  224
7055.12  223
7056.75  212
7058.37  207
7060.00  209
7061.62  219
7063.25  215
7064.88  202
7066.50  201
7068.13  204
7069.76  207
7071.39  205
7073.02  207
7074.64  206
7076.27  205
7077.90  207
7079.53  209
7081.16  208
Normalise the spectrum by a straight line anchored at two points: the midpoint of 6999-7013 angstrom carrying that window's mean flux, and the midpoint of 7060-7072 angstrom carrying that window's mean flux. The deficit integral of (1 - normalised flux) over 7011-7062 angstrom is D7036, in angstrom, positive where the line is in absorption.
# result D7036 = -1.8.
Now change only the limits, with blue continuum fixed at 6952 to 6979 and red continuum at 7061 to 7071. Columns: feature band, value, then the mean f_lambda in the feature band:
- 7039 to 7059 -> -1.21 angstrom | 221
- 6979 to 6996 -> -0.46 angstrom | 218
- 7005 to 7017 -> -0.44 angstrom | 219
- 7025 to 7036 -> -0.66 angstrom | 222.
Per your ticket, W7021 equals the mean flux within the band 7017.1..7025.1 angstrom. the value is 216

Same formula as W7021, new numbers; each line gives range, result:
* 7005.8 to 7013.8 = 219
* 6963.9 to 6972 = 214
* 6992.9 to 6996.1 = 218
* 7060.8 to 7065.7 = 212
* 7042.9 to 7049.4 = 225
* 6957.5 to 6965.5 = 213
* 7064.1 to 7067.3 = 202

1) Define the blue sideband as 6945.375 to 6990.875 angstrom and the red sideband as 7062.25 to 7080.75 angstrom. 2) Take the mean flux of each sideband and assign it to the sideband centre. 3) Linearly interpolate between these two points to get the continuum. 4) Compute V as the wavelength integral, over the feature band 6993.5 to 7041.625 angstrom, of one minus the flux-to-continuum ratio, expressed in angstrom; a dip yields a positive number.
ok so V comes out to -1.7 angstrom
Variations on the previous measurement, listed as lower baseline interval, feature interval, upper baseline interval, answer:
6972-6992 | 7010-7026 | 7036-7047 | 0.20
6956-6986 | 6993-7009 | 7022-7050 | 0.14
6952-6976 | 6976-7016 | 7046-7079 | -0.63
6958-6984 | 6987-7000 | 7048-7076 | -0.28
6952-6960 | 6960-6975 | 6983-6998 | -0.11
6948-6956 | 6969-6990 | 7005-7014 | 0.11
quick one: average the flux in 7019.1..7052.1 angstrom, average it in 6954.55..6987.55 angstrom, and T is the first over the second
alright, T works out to 1.0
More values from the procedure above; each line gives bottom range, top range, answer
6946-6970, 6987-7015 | 1.01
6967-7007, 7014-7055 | 1.02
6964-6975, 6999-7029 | 1.01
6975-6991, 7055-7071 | 0.97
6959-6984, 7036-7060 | 1.03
